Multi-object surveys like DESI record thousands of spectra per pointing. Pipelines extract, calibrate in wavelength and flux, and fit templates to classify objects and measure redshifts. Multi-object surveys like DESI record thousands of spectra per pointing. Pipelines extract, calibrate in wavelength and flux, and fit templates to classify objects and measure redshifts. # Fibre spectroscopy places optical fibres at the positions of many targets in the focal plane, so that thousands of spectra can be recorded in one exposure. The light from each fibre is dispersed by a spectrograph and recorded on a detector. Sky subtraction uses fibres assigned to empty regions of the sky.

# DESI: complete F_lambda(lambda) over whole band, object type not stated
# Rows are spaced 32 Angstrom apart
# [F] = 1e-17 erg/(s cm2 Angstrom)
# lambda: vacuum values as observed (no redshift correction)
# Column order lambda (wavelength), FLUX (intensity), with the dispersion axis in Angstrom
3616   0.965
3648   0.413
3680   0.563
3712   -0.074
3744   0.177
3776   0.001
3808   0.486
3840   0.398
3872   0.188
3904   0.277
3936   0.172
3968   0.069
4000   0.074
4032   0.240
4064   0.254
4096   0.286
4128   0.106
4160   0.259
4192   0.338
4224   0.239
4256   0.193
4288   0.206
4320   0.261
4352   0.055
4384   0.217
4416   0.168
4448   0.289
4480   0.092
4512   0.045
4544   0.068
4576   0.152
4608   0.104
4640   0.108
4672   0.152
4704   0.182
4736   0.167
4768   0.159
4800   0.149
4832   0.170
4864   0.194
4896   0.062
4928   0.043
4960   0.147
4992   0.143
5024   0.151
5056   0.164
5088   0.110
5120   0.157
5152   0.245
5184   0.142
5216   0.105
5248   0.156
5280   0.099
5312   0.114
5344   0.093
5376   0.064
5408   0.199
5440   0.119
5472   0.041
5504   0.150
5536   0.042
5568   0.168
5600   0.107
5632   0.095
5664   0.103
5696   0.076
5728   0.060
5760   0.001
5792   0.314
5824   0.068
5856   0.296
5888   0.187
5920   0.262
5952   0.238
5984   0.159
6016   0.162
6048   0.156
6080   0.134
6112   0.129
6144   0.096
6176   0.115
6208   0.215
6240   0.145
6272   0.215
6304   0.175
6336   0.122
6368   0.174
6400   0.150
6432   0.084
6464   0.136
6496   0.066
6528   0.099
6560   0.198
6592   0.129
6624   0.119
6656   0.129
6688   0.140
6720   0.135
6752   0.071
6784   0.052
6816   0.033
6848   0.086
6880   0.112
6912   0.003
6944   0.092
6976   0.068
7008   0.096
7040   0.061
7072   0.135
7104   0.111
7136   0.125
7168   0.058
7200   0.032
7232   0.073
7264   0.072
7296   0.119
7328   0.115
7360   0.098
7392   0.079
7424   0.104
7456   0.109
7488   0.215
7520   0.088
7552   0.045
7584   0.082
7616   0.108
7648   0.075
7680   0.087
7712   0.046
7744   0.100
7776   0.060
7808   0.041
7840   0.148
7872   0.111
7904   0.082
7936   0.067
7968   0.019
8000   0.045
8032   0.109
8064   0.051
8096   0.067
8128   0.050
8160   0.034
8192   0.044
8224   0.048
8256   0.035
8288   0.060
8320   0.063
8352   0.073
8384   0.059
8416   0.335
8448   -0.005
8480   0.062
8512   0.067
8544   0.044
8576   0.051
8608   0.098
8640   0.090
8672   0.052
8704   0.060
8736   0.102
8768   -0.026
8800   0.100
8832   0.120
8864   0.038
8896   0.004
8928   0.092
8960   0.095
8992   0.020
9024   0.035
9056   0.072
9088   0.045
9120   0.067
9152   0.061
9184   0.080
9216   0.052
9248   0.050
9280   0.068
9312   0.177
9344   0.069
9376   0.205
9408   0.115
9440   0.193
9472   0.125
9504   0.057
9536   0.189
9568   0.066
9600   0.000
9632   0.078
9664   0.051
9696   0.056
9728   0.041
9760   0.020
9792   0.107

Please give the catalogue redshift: 1.25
